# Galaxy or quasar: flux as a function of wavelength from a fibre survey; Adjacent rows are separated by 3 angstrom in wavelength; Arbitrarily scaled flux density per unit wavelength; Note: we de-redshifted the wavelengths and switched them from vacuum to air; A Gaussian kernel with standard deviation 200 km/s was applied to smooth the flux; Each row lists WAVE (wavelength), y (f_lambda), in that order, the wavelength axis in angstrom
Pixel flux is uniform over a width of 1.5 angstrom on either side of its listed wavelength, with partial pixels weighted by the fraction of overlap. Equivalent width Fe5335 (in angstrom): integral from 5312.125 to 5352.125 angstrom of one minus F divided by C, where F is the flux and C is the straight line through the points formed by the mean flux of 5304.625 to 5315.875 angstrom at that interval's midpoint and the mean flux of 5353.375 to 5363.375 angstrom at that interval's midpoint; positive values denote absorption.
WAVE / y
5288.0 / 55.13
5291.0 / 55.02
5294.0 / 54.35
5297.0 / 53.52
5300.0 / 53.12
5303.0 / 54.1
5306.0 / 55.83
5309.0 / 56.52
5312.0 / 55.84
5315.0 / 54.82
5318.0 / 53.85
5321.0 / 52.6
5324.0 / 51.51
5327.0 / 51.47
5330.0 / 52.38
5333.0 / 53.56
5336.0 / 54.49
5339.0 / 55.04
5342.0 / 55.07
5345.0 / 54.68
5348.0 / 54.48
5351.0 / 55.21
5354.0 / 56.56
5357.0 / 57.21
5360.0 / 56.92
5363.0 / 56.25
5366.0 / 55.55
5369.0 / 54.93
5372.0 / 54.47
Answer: 1.72 angstrom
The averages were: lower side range 55.8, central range 53.8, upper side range 56.8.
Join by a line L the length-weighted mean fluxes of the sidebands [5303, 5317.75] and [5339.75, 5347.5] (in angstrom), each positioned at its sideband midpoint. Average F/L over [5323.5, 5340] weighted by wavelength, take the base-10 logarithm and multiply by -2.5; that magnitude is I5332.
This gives 0.039 mag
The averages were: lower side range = 55.4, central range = 53.1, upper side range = 54.8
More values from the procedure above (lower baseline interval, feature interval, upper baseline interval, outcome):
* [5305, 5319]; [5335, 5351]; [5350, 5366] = 0.02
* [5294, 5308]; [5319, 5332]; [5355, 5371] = 0.06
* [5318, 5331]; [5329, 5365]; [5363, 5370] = -0.02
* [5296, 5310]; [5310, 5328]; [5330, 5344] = 0.02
